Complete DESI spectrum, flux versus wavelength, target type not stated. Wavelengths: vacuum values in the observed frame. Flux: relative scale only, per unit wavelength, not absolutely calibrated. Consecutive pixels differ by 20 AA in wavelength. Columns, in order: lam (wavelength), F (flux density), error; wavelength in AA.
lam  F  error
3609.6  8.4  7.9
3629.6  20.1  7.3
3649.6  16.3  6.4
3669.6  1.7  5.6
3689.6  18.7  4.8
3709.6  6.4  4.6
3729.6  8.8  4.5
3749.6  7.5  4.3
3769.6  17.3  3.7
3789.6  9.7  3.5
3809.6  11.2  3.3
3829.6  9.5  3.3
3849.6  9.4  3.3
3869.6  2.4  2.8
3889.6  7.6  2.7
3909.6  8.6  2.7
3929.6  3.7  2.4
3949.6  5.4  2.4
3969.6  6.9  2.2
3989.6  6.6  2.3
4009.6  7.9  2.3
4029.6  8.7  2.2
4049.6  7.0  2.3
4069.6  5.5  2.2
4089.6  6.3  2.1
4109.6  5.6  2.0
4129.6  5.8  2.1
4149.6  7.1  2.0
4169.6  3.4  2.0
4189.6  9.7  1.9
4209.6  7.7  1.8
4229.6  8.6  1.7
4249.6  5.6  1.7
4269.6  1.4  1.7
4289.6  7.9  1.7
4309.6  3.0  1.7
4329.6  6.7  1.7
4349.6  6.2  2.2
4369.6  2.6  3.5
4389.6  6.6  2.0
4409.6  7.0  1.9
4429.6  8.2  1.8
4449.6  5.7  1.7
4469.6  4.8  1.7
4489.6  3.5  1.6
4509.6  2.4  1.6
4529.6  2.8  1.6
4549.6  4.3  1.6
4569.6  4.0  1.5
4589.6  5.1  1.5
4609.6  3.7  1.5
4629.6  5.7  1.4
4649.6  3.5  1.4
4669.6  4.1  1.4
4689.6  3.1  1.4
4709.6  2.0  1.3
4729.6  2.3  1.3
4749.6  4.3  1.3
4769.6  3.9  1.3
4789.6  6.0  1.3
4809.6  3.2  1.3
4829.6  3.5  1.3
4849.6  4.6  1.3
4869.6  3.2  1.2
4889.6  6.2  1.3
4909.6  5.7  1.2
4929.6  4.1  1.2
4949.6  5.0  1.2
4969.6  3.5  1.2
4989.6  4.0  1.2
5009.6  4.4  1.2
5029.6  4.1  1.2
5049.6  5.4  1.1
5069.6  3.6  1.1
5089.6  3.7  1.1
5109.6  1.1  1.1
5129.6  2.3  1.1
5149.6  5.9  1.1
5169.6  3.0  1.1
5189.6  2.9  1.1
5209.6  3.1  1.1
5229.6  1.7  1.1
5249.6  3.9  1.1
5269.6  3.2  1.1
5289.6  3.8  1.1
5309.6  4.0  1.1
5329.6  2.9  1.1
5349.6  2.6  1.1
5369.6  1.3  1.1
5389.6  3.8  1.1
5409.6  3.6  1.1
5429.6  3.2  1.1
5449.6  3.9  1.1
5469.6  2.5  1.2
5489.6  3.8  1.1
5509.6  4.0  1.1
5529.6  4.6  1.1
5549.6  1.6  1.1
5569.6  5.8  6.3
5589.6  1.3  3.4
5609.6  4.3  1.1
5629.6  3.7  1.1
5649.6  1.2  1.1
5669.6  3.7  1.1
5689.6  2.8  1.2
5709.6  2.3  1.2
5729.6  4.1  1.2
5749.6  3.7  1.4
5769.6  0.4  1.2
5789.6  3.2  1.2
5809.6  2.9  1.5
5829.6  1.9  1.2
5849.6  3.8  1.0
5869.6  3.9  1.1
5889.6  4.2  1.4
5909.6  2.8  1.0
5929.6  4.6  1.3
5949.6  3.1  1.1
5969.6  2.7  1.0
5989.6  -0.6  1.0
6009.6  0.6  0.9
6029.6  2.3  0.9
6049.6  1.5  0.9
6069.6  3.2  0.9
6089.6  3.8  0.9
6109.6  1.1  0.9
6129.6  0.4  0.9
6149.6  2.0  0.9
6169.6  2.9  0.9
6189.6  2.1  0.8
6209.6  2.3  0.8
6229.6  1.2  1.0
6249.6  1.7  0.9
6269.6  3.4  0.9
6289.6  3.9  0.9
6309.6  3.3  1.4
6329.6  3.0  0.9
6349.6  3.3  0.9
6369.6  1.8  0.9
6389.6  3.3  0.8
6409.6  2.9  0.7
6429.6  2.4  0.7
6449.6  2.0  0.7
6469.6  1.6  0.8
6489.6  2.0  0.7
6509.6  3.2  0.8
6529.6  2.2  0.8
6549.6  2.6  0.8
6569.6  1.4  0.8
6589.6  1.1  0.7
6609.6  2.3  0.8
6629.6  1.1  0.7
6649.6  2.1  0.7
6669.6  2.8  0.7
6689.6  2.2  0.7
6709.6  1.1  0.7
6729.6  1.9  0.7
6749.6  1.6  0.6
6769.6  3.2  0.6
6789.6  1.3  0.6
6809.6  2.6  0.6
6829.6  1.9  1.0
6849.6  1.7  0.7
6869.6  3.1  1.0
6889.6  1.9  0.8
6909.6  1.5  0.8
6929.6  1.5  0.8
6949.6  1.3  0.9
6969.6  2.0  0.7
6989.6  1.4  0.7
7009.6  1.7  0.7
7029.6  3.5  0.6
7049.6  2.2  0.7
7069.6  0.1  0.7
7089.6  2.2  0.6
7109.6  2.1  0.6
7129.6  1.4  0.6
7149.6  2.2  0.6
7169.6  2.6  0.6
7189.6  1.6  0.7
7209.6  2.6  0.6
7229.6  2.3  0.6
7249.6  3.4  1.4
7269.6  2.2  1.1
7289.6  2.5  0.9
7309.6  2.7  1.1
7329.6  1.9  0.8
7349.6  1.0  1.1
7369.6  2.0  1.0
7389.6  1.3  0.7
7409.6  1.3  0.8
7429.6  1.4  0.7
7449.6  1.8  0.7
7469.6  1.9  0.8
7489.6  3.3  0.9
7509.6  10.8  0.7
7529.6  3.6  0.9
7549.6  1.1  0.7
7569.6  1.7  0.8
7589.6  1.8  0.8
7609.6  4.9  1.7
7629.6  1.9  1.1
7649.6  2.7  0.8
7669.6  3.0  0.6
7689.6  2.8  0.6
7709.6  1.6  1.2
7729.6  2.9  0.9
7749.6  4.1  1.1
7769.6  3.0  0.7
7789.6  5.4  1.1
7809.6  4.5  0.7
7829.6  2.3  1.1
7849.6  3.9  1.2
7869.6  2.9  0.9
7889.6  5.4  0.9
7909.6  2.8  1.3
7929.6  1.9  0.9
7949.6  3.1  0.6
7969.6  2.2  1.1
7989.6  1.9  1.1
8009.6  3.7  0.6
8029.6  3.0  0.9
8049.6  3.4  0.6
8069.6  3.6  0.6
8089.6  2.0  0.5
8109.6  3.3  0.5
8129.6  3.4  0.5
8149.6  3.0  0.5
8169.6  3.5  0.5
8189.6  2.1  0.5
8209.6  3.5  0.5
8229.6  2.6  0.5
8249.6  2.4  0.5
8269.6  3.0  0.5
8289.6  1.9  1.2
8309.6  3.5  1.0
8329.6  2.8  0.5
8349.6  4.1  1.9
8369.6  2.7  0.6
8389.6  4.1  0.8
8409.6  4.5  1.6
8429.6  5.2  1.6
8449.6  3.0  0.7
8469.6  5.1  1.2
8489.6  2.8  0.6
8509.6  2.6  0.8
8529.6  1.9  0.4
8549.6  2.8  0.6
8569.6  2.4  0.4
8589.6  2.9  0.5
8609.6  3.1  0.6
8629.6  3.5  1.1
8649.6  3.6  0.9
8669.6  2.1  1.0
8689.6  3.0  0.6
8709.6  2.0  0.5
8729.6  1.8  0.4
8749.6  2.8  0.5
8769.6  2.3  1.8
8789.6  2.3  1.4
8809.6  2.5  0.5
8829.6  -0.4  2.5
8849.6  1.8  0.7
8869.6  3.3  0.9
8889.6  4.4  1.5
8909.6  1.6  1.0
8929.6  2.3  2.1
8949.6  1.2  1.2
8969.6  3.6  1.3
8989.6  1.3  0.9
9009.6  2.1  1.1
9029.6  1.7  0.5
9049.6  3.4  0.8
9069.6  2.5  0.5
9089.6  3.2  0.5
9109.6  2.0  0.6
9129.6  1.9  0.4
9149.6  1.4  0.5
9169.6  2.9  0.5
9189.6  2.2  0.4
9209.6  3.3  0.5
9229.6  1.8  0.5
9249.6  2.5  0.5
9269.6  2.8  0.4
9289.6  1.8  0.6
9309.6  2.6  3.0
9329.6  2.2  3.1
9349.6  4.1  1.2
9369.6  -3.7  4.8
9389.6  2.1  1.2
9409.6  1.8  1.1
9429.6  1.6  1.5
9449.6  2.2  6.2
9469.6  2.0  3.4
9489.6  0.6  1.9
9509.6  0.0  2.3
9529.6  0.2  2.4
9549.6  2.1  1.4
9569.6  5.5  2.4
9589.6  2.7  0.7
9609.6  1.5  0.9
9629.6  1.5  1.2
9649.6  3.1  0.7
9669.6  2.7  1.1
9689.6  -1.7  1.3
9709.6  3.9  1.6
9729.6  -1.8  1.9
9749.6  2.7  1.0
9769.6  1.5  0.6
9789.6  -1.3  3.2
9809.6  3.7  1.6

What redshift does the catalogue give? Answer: 1.02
